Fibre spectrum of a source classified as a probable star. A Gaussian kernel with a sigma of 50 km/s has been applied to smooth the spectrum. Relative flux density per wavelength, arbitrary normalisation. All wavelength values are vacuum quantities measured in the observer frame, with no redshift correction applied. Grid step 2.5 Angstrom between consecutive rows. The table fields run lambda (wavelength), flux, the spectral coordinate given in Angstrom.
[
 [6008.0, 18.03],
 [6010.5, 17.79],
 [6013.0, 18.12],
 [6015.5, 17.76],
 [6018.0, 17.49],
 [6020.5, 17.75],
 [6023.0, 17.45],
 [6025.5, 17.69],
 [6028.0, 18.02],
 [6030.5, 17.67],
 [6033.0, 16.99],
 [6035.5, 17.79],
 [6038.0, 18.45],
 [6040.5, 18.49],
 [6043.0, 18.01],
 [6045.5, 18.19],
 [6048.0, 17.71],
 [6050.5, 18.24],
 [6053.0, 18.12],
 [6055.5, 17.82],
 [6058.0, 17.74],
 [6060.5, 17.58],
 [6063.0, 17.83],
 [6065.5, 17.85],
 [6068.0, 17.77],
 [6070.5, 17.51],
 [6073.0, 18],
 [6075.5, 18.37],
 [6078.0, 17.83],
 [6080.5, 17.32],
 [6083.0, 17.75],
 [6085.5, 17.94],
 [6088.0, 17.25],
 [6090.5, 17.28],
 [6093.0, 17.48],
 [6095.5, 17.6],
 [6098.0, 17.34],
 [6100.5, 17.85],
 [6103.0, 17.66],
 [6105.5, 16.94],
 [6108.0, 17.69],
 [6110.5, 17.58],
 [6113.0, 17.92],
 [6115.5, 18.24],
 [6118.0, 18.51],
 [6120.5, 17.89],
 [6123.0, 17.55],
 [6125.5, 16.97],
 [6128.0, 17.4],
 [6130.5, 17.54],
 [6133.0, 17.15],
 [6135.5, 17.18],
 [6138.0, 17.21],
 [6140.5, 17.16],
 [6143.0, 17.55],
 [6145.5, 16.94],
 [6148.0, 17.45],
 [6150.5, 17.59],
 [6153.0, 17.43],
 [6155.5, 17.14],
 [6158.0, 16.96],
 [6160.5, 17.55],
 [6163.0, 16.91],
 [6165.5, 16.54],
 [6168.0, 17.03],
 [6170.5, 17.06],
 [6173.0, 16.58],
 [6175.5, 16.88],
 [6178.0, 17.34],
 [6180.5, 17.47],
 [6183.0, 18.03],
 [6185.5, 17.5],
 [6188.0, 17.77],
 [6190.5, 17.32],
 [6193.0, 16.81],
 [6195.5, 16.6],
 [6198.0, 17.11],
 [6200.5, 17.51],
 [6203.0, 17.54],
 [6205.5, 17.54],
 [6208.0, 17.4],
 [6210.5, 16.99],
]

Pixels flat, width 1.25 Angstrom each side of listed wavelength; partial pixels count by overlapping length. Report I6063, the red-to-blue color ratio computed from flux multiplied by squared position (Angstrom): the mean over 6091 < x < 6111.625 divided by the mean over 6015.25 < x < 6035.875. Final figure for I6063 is 1.02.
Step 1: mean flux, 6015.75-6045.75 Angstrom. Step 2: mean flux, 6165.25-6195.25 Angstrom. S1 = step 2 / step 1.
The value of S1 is 0.97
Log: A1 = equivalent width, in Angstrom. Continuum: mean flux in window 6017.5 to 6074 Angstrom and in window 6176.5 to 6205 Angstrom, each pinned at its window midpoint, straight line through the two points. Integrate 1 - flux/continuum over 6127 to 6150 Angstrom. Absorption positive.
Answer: 0.31 Angstrom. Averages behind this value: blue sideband 17.8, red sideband 17.4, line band 17.3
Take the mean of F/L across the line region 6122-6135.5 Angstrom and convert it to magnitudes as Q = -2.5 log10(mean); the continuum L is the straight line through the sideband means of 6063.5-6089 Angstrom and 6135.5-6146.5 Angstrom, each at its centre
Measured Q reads 0.001 mag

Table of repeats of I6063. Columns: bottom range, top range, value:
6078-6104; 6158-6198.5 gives 1.00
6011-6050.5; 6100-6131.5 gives 1.02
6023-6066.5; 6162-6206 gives 1.01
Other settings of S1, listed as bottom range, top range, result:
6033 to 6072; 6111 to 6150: 0.98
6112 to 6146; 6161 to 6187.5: 0.98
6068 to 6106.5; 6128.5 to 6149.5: 0.98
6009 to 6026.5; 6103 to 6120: 1.00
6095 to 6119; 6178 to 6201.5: 0.98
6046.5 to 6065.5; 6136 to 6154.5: 0.97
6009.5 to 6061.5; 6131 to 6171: 0.96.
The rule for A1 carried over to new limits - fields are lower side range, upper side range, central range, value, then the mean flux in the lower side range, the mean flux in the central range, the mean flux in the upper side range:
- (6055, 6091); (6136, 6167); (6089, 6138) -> -0.3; 17.7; 17.6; 17.2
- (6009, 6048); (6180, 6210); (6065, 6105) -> 0.1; 17.8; 17.7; 17.4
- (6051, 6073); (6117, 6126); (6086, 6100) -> 0.3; 17.8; 17.4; 17.8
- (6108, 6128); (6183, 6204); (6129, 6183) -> 1.1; 17.8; 17.2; 17.3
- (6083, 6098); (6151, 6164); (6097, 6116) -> -0.2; 17.5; 17.6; 17.2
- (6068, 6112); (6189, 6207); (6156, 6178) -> 0.5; 17.6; 17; 17.2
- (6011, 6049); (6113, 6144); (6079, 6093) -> 0.1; 17.8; 17.5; 17.5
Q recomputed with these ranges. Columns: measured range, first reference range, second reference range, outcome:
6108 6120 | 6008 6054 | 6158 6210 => -0.030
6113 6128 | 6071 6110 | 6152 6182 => -0.024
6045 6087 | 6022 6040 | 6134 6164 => -0.015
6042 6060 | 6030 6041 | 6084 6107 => -0.012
